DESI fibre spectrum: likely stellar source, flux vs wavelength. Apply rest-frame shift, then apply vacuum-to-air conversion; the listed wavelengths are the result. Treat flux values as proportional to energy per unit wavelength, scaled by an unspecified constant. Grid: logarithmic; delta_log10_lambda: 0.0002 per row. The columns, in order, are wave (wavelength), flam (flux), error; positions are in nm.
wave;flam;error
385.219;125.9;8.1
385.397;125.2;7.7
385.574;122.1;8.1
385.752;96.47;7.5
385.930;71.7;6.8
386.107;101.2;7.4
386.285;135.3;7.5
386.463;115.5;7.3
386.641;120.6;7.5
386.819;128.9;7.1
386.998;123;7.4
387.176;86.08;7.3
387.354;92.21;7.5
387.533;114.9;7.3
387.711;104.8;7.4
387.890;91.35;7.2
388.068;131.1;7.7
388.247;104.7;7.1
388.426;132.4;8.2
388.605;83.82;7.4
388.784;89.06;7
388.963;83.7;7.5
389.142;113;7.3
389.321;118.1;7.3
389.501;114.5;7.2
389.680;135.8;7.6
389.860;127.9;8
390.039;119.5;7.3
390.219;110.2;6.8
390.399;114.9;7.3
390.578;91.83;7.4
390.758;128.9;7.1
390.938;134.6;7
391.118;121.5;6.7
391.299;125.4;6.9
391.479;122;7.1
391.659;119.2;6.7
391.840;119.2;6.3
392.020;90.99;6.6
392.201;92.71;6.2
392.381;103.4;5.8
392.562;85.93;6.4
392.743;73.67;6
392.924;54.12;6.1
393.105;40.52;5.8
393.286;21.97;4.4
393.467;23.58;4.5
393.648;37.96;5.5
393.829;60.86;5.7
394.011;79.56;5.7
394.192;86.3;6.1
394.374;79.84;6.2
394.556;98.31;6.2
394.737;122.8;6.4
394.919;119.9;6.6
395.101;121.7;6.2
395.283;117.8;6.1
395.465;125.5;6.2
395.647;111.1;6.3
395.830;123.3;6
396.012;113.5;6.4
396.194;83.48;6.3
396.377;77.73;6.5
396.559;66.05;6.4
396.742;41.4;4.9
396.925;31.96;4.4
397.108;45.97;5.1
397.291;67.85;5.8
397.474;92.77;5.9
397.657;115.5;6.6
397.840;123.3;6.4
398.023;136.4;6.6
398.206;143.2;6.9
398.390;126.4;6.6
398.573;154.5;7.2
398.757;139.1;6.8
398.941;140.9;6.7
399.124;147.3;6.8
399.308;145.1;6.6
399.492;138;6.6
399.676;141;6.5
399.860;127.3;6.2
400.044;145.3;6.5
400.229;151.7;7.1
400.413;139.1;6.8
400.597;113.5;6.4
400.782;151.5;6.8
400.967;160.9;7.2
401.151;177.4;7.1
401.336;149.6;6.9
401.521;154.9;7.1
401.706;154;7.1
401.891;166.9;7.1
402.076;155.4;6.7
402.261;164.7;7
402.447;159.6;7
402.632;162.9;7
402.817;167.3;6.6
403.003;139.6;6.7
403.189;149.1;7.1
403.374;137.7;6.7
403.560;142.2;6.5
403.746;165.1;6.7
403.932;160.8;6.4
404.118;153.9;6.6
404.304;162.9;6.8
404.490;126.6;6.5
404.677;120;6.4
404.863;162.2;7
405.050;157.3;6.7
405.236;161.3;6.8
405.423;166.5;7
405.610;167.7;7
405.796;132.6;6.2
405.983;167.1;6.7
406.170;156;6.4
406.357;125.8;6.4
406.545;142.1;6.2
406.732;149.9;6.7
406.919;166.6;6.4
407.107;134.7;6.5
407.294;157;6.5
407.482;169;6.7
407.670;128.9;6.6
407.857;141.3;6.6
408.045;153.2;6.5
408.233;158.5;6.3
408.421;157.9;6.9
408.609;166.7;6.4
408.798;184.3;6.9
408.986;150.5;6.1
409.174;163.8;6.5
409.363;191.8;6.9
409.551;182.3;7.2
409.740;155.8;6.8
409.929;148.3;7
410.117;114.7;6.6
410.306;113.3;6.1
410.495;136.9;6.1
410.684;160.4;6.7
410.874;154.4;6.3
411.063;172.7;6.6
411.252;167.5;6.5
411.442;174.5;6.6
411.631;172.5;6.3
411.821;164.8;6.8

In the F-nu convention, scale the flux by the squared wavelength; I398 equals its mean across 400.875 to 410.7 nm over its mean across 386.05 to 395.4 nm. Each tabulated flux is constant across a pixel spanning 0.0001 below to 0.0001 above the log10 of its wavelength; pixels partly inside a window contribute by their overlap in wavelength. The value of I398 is 1.64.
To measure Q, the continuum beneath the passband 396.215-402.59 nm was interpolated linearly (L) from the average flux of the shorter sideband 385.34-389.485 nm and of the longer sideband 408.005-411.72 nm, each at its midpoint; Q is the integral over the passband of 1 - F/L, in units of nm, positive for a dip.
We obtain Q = 0.39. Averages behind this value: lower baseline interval 108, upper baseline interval 159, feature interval 128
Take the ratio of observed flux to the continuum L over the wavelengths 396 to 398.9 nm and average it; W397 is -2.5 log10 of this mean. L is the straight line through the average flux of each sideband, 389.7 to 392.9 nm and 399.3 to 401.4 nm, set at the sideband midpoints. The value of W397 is 0.35 mag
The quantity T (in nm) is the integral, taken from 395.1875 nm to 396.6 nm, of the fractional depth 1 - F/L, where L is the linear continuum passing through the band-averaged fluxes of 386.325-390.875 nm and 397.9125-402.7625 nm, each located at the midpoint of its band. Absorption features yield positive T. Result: 0.32 nm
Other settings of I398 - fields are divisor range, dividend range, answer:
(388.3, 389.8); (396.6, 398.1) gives 0.77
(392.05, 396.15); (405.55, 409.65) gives 1.94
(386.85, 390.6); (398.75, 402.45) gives 1.44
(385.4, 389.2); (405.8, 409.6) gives 1.62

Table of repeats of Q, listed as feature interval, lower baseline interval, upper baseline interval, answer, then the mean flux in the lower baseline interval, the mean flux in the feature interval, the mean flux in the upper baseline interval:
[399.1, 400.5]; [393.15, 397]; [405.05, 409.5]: -0.38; 82.8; 142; 157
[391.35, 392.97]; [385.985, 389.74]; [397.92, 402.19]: 0.33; 110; 97.5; 146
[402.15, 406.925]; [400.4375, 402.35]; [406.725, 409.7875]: 0.14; 154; 152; 160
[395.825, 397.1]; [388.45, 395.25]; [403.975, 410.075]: 0.47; 96.9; 71.6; 155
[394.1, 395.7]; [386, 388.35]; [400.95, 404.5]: 0.29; 111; 109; 156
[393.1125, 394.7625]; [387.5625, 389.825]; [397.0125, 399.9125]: 0.75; 109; 64.4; 124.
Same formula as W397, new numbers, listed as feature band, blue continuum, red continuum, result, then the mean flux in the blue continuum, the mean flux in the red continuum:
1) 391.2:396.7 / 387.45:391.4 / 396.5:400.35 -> 0.27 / 113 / 116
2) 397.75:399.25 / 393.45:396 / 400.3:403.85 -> -0.11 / 96.2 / 153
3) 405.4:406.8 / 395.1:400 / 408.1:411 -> -0.05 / 111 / 156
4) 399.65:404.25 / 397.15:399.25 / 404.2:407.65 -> -0.11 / 125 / 151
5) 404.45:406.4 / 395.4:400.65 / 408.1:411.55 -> -0.06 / 114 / 159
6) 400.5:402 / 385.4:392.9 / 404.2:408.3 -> -0.11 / 109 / 150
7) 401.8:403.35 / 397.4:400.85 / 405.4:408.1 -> -0.11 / 135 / 150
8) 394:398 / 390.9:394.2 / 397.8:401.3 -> 0.18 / 82.9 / 143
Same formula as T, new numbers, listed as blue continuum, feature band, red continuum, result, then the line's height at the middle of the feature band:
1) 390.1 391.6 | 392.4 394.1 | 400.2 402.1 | 0.96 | 127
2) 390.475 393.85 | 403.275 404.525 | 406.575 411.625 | -0.15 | 135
